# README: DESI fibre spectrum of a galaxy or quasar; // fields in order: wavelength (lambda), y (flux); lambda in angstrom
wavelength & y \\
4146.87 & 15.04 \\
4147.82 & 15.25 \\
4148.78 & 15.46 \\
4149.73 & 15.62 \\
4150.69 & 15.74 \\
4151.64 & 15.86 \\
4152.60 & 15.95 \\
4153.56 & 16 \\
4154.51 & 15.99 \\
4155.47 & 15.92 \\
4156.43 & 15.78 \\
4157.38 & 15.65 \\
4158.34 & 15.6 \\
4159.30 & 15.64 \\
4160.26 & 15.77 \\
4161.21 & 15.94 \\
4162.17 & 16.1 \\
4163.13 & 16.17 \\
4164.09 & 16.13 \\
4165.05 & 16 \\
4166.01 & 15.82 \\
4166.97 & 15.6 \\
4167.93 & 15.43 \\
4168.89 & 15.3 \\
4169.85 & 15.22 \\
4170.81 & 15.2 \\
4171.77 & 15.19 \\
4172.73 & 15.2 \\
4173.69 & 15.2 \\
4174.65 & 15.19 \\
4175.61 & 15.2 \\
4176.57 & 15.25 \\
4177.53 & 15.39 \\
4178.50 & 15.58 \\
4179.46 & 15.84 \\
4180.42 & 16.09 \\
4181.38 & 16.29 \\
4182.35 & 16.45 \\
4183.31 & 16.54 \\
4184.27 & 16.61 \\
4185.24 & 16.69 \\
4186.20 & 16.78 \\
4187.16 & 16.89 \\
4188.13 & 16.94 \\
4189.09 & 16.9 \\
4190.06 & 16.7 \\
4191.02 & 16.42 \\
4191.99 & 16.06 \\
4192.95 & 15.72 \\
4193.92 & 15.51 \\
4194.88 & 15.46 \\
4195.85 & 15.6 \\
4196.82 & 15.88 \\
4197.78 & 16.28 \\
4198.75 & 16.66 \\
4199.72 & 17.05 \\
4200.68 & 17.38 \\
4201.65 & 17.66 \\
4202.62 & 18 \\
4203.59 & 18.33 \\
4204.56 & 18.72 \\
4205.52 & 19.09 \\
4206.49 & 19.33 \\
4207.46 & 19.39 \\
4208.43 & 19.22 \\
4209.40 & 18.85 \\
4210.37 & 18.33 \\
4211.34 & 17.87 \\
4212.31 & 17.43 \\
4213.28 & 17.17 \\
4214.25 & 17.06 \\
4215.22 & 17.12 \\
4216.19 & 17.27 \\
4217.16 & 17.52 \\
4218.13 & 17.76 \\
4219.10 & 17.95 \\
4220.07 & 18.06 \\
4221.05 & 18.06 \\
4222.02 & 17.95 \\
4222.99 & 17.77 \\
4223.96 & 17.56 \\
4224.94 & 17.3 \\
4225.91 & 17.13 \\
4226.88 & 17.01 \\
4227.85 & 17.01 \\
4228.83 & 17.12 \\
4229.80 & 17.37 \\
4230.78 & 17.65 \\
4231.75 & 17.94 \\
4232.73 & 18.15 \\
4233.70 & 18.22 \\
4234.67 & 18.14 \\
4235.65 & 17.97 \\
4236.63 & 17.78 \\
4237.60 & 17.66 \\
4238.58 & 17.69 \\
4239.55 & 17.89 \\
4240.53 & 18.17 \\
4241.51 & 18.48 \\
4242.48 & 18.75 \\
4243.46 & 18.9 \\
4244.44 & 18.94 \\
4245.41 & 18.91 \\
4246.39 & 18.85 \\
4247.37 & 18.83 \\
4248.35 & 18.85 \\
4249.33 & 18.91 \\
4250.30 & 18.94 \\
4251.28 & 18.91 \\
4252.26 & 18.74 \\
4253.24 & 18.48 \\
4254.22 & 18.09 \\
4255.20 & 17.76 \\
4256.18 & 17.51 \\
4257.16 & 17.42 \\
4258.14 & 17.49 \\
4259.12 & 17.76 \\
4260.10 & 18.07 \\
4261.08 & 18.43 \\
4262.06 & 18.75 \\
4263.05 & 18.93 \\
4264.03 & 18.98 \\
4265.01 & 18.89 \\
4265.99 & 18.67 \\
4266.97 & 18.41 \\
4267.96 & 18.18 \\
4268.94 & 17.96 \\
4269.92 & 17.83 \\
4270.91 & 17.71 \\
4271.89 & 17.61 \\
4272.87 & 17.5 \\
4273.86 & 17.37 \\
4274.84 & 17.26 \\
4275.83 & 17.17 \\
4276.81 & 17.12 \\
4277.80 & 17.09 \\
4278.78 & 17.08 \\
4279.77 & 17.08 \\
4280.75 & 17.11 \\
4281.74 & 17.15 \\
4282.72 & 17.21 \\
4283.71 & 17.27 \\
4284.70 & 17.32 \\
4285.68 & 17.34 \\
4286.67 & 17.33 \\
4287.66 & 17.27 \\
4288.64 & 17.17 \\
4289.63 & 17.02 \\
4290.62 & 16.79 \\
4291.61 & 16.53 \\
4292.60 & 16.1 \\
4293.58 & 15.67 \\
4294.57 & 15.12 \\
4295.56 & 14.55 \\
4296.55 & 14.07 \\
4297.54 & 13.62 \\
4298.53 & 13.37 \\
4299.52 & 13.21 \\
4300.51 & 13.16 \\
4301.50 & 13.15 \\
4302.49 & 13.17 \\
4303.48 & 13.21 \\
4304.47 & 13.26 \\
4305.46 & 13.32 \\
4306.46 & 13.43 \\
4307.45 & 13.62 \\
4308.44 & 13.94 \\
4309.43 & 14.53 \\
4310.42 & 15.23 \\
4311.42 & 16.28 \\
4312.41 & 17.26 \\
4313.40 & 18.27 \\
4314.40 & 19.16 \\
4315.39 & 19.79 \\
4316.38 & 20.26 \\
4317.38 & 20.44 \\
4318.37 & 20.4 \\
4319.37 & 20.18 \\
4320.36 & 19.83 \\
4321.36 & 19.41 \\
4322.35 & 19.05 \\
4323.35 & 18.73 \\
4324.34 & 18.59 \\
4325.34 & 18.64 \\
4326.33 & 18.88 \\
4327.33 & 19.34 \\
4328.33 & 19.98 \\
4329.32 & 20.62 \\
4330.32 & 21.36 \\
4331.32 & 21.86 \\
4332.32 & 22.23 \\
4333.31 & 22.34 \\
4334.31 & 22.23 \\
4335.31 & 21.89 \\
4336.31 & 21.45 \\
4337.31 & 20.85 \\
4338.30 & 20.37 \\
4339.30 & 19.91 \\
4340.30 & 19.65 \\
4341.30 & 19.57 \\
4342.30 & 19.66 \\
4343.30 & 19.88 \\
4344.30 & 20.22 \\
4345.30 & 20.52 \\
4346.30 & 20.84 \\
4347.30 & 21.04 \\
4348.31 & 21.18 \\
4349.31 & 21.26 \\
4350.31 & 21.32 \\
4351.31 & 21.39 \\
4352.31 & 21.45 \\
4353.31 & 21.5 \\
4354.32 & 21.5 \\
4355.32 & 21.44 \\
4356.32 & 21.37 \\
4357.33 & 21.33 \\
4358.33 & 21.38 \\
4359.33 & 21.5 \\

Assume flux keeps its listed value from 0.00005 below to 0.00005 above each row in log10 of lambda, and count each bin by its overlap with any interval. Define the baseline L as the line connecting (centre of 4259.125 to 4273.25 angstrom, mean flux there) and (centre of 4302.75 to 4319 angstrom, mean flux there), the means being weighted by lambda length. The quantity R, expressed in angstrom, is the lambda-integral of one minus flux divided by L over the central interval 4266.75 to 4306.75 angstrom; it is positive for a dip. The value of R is 3.13 angstrom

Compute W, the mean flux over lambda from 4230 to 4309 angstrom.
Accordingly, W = 17.1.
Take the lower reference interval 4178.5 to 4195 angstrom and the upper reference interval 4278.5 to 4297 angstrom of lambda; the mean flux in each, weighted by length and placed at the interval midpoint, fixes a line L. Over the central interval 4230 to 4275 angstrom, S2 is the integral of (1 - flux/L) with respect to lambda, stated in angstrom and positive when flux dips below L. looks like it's -4.7 angstrom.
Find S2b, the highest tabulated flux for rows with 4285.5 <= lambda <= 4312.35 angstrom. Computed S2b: 17.34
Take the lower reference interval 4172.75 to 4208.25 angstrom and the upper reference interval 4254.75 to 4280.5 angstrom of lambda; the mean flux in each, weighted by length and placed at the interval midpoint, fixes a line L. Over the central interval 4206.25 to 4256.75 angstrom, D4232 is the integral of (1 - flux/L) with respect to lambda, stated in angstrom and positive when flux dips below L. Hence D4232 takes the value -2.3 angstrom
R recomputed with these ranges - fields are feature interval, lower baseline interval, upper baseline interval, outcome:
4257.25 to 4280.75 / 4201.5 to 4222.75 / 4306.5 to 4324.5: 0.19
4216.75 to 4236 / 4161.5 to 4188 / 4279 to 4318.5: -2.16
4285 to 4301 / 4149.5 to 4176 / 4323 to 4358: 3.15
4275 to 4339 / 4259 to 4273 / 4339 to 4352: 6.61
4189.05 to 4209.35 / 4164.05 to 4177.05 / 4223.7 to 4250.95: -0.84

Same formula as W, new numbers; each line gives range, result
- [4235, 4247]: 18.3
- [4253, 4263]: 18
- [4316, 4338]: 20.4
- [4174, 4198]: 16.1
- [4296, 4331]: 16.9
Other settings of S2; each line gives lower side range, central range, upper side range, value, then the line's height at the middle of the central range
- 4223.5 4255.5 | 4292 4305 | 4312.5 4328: 3.4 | 19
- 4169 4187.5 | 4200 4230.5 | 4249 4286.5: -2.2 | 16.7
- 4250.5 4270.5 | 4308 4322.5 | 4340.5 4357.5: 1.2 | 19.9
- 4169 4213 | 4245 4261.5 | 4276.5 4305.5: -2.4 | 16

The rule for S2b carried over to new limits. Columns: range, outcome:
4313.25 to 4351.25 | 22.34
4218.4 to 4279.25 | 18.98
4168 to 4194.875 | 16.94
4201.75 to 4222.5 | 19.39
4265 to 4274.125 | 18.89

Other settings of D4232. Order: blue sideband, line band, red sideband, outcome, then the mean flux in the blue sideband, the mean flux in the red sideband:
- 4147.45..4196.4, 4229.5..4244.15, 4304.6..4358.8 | -0.6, 15.9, 19.6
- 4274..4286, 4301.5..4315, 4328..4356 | 2.9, 17.2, 21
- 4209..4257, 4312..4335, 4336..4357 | 0.3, 18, 20.8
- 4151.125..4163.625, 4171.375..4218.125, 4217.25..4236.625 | 0.1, 15.9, 17.7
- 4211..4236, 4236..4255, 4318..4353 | -0.4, 17.6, 20.5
